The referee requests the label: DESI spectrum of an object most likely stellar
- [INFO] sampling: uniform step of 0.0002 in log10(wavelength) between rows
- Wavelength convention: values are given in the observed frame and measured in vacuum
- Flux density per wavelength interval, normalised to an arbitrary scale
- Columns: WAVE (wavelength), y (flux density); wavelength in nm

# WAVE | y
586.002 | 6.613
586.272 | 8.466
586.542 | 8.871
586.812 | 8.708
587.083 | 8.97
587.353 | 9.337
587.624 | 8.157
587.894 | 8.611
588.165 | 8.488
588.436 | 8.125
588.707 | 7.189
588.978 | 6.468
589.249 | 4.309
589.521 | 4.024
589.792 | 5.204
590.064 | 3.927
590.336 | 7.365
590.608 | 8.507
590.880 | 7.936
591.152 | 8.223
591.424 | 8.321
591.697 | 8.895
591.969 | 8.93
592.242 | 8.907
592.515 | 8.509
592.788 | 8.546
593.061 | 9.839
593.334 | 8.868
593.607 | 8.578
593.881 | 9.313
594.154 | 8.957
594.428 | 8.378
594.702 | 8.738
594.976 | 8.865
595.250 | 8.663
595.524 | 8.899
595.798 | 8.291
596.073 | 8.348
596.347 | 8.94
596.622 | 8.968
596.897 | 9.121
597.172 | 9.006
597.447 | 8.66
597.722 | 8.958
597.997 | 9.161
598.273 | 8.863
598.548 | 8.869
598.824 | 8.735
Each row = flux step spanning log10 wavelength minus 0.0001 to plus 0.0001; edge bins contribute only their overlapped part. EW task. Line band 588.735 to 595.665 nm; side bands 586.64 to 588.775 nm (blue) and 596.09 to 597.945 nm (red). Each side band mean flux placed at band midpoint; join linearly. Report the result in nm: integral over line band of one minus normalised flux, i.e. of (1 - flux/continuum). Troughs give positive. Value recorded 0.66 nm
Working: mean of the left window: 8.49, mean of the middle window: 7.88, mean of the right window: 8.92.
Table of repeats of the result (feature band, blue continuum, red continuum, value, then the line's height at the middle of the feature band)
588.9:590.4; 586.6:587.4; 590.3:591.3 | 0.59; 8.34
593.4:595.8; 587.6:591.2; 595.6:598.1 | -0.16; 8.22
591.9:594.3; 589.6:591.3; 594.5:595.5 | -0.31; 7.93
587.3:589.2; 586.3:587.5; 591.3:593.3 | 0.23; 8.9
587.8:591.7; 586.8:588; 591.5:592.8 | 0.80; 8.76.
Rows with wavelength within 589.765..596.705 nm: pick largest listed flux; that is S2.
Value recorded 9.839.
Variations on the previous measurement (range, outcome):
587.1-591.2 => 9.337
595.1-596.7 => 8.968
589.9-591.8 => 8.895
